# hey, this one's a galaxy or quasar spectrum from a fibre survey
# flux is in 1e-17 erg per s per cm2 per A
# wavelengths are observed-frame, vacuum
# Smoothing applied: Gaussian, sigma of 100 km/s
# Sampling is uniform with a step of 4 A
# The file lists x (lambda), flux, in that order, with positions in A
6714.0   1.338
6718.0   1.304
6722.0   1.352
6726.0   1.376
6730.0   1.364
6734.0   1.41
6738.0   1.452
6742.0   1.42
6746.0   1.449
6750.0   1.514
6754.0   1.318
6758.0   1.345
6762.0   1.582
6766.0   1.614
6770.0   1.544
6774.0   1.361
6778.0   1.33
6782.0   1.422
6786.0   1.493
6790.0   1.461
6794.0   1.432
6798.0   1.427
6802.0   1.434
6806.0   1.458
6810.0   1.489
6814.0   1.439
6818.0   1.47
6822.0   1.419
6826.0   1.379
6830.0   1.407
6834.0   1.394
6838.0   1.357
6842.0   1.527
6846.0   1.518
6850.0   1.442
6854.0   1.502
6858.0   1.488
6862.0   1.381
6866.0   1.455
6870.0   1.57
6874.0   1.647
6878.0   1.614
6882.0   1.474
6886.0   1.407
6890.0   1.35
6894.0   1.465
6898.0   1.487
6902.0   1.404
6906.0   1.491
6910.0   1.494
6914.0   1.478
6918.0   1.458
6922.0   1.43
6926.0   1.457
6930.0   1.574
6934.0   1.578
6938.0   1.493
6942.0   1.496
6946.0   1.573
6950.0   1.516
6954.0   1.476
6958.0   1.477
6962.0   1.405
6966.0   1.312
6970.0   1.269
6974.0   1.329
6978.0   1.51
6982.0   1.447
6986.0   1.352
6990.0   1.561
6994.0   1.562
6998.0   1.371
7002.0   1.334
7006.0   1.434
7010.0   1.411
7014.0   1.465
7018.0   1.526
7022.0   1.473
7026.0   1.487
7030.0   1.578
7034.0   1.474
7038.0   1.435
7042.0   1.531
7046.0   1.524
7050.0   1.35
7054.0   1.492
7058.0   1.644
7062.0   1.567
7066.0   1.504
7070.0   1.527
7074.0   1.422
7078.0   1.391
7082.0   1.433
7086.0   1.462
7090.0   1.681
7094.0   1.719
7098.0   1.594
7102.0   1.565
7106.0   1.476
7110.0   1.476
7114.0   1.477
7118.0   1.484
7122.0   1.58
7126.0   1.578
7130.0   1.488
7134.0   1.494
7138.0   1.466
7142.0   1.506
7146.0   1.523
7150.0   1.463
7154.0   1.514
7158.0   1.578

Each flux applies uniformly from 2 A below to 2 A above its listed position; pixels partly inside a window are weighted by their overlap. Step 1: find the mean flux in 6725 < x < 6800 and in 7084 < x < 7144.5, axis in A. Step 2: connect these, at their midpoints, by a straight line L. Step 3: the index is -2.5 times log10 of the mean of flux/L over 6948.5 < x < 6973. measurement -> 0.07 mag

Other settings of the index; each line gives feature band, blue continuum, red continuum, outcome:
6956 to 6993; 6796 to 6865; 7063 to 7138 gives 0.05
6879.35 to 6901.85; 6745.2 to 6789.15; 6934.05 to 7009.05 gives 0.01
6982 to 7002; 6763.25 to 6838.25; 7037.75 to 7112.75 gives 0.03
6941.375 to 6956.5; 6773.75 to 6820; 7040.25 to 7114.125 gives -0.02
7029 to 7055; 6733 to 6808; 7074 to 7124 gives 0.02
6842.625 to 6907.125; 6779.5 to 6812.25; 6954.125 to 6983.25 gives -0.04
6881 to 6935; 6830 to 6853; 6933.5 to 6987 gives -0.02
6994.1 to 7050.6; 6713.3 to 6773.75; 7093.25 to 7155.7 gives 0.02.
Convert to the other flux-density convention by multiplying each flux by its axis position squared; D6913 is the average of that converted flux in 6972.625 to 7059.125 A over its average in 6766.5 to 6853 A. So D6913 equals 1.08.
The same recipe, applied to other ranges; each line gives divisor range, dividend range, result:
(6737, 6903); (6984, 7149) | 1.10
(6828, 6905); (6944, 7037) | 1.02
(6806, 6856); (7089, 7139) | 1.16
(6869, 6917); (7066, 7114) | 1.08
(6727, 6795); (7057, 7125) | 1.17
